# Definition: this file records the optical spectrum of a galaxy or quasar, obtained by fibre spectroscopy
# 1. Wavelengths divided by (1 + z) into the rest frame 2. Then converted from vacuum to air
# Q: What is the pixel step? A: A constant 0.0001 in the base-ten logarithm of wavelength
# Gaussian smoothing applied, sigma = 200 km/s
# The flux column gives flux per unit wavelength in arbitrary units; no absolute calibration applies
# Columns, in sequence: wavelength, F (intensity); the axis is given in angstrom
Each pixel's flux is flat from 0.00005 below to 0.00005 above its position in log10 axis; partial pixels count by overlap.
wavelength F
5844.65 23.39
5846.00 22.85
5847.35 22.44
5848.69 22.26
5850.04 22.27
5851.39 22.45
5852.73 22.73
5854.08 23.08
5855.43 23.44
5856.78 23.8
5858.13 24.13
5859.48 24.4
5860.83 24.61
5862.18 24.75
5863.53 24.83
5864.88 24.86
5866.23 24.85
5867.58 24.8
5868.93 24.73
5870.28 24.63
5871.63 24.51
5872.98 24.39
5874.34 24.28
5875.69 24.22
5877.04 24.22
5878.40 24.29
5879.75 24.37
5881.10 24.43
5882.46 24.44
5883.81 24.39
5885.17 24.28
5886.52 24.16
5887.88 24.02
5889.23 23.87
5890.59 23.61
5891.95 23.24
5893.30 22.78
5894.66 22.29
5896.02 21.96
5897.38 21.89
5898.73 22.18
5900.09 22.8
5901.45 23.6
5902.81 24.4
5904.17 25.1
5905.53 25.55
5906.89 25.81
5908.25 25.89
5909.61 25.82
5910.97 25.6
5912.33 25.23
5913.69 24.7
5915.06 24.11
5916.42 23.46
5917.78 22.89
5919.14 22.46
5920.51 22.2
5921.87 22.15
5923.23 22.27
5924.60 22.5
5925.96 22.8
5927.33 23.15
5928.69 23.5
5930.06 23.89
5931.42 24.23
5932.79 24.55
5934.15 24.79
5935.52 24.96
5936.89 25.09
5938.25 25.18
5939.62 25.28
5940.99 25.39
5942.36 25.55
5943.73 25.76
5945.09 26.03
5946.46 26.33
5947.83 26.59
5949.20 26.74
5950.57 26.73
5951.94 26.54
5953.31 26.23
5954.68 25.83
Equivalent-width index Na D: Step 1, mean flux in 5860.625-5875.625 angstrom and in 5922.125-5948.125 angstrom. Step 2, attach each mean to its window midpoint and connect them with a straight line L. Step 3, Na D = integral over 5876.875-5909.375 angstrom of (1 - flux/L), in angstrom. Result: 0.9 angstrom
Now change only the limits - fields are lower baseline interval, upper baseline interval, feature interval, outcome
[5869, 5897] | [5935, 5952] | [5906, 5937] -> 1.4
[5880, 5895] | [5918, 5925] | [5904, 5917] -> -1.3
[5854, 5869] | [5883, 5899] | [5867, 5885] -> -0.5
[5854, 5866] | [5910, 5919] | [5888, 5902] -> 0.8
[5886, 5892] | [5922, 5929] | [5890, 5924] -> -0.6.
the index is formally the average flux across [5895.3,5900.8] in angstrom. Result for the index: 22.2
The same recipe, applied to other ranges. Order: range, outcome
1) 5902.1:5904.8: 24.7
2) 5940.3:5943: 25.4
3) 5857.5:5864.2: 24.5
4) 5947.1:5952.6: 26.6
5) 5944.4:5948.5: 26.4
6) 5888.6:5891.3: 23.7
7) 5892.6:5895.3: 22.6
